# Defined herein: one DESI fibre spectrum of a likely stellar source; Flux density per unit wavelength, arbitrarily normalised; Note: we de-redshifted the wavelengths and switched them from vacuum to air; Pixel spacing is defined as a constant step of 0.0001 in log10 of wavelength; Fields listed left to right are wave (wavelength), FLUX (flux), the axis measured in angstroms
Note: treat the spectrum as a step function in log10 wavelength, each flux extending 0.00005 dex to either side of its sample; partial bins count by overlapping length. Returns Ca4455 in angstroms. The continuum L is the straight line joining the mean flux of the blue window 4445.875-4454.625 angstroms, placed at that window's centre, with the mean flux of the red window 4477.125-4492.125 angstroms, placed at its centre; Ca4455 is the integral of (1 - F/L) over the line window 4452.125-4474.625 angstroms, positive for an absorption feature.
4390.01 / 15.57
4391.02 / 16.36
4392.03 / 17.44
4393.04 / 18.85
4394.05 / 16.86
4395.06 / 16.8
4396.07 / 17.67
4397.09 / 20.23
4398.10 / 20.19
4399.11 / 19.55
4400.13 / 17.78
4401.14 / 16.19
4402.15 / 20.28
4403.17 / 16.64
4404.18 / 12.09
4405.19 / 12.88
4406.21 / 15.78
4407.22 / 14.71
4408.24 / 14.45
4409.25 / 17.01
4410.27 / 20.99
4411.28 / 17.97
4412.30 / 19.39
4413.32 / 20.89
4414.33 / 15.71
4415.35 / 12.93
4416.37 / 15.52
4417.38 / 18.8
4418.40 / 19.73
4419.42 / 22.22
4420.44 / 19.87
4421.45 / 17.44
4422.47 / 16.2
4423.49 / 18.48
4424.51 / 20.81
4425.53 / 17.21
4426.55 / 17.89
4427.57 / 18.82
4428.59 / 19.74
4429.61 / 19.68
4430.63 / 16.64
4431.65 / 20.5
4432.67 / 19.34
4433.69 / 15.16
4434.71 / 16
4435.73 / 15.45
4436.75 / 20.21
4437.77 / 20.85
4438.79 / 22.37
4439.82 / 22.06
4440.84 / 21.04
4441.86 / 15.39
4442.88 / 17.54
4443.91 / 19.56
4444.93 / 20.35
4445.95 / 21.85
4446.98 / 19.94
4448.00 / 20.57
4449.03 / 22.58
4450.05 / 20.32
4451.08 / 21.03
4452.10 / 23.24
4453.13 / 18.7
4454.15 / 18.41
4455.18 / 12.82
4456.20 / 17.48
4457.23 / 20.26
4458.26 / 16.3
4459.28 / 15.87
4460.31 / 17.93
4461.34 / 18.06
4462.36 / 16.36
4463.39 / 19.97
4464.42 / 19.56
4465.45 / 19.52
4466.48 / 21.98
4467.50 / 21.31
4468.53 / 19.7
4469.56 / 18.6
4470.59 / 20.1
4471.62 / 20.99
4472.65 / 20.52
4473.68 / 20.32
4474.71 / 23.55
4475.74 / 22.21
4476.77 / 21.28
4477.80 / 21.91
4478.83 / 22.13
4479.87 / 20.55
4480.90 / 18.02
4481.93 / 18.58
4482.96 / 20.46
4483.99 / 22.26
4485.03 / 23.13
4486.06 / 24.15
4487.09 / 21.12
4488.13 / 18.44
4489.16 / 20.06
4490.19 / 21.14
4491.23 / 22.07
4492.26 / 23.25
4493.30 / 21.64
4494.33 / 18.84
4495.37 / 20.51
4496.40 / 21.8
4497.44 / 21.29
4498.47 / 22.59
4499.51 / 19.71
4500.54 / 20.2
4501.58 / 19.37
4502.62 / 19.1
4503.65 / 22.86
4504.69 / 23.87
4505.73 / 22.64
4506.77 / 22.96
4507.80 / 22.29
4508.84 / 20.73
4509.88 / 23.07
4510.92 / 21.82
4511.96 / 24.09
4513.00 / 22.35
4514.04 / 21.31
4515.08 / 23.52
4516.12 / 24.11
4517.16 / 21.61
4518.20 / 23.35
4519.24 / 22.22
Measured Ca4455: 2.0 angstroms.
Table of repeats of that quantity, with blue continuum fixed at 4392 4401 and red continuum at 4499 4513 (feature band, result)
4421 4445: 1.00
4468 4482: 0.09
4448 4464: 1.19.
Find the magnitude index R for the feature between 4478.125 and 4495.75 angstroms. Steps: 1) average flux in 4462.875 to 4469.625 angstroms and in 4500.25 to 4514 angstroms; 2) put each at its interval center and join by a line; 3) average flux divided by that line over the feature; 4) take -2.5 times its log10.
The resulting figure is 0.01 mag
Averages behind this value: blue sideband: 20.2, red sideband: 21.9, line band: 21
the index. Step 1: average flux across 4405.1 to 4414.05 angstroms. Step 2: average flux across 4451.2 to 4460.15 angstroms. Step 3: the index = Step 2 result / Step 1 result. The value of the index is 1.04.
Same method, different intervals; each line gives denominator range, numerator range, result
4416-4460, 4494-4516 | 1.15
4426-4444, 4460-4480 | 1.08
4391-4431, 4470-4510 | 1.20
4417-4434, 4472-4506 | 1.13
